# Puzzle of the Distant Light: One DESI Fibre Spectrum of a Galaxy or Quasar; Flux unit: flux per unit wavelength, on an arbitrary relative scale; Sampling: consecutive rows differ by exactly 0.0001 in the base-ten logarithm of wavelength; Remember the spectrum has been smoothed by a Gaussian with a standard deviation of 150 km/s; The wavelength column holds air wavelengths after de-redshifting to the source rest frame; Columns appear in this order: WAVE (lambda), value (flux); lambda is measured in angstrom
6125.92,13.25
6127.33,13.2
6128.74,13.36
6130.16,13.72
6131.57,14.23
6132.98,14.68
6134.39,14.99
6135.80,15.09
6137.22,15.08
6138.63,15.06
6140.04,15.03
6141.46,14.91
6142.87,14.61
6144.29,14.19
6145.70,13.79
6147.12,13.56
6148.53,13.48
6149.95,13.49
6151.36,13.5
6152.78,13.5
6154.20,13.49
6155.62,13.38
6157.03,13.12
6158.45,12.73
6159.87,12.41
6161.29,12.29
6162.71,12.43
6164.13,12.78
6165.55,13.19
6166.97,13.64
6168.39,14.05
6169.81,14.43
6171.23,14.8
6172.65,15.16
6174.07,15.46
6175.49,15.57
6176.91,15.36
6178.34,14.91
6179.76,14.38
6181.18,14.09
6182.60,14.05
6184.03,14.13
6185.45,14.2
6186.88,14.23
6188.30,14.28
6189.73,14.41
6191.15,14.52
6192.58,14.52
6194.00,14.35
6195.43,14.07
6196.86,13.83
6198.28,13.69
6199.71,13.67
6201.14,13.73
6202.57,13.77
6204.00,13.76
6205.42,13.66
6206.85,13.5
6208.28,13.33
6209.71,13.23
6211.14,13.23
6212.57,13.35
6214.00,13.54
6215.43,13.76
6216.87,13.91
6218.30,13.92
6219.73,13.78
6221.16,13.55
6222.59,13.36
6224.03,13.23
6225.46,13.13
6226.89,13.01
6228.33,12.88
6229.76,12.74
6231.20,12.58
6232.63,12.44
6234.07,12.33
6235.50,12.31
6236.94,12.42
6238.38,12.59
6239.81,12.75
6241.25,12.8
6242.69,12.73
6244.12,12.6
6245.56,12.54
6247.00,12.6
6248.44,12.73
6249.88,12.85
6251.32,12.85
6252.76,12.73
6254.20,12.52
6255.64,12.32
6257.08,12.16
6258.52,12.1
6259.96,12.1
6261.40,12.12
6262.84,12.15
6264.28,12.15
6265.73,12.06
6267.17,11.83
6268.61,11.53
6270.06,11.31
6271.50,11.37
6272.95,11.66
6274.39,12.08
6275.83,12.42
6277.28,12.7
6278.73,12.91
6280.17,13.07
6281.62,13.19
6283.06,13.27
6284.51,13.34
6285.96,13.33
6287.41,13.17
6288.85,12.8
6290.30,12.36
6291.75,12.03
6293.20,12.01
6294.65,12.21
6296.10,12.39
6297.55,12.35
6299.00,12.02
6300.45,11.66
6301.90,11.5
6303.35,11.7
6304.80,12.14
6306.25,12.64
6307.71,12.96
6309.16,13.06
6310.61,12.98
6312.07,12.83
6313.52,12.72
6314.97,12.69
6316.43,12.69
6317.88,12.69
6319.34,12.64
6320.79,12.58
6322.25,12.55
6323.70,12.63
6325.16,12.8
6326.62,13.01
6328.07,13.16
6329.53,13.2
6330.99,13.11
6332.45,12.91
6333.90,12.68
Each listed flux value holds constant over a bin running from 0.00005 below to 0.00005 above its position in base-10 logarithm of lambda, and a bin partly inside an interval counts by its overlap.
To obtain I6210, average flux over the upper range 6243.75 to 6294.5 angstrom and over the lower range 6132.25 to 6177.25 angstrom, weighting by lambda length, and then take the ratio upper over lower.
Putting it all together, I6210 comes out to 0.89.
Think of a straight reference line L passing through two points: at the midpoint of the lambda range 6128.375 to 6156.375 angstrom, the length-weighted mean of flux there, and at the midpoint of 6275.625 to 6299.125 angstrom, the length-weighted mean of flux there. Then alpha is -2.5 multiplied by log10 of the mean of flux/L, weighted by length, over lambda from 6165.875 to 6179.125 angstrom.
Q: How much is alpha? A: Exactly -0.069 mag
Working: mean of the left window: 14.2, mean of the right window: 12.7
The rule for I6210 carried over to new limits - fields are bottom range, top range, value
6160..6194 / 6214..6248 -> 0.91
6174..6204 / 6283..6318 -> 0.88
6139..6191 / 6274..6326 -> 0.90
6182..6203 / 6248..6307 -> 0.88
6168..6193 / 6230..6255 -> 0.86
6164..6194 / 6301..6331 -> 0.88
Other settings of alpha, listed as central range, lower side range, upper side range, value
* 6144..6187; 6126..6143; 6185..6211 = 0.025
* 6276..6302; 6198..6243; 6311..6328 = 0.025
